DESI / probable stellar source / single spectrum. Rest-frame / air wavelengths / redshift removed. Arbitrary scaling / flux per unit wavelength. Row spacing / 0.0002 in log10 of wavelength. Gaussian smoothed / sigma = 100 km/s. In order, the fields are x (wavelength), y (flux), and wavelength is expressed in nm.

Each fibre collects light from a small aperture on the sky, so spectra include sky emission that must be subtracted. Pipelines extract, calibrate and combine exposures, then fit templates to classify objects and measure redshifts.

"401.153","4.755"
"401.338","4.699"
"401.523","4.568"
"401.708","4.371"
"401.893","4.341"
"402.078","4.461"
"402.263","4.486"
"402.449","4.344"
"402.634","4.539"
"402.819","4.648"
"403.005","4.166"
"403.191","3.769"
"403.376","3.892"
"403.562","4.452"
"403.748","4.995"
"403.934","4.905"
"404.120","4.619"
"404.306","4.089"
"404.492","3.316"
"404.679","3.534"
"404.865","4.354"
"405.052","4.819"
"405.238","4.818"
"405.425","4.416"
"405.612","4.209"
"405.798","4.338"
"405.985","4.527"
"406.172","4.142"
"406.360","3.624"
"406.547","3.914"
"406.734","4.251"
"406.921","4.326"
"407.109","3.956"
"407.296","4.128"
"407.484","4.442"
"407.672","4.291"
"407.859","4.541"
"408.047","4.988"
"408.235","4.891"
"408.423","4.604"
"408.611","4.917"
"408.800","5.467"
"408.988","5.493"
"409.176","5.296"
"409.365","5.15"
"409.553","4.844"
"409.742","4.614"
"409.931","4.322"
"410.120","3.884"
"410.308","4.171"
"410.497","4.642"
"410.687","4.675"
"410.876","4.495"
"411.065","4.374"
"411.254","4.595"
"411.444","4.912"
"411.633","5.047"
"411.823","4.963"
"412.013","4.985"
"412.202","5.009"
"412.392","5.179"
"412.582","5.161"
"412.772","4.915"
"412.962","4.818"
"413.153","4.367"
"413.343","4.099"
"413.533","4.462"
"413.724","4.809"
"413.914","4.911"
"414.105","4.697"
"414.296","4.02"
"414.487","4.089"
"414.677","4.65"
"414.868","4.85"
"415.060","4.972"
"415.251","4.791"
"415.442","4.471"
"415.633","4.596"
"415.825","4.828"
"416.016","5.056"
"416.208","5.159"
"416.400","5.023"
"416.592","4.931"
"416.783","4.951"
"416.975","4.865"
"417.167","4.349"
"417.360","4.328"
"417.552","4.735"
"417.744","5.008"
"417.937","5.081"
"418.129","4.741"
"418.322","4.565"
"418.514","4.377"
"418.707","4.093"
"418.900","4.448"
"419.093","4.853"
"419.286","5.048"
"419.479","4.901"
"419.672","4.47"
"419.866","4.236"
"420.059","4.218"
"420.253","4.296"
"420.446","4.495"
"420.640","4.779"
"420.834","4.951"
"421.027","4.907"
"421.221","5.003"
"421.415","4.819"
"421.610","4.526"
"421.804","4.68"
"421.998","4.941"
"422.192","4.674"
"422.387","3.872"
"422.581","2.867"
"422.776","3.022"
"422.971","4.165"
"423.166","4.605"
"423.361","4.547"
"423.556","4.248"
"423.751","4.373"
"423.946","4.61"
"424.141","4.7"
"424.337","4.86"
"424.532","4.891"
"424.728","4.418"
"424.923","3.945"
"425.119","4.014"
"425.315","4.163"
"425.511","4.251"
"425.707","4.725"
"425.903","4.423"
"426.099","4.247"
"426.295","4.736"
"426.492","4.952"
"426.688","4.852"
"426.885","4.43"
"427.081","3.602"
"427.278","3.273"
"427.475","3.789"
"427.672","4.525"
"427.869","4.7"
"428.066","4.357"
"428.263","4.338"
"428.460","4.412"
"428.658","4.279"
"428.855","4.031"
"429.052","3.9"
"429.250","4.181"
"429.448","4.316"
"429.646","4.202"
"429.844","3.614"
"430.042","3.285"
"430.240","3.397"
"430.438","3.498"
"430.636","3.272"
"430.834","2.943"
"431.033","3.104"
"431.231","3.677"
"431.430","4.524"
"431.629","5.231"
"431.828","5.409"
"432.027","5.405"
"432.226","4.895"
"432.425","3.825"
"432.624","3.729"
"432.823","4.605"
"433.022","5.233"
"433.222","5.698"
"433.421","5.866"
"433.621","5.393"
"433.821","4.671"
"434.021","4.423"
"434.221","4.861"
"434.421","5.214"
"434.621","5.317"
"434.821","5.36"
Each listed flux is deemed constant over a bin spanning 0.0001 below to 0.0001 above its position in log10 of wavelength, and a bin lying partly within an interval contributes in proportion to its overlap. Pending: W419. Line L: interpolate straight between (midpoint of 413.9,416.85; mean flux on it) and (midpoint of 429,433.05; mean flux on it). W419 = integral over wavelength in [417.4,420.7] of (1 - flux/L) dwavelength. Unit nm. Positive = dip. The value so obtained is -0.008 nm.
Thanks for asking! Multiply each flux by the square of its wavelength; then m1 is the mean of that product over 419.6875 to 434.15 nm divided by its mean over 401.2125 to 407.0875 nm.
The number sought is 1.13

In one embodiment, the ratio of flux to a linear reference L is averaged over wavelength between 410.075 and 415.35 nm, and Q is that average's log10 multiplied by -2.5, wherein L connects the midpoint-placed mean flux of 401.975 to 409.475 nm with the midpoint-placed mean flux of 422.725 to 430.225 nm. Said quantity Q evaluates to -0.07 mag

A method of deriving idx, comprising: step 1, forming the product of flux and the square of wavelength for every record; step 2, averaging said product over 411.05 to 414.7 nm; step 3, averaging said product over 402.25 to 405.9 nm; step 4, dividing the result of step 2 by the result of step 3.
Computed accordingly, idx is 1.14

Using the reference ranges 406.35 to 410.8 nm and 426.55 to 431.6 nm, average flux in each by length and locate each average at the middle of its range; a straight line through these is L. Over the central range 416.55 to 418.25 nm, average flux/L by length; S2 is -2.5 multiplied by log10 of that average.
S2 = -0.11 mag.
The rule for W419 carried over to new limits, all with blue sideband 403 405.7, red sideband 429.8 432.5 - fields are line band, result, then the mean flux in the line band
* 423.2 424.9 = -0.193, 4.56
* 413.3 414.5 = -0.081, 4.48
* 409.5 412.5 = -0.316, 4.67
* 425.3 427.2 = -0.173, 4.44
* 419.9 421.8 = -0.244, 4.65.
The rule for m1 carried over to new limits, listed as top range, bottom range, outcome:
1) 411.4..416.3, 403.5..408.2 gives 1.14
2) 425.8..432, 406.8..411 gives 0.98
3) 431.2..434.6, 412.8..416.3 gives 1.15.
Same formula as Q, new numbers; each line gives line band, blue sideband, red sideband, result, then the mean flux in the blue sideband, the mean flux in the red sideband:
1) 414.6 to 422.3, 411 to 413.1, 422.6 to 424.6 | -0.03 mag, 4.9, 4.33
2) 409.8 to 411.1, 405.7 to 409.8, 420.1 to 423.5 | 0.04 mag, 4.58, 4.41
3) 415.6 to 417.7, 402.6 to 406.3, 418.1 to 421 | -0.07 mag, 4.32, 4.57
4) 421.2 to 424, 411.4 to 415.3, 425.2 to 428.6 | 0.04 mag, 4.74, 4.34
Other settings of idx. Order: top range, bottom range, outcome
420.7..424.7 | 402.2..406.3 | 1.13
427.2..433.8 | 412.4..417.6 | 0.98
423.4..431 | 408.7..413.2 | 0.94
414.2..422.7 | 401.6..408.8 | 1.13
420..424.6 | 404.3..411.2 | 1.07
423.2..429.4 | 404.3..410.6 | 1.07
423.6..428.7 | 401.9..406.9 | 1.13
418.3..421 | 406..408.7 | 1.11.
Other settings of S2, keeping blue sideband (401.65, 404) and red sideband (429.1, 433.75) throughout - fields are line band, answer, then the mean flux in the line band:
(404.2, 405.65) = 0.05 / 4.2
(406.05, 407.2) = 0.09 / 4.05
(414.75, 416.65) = -0.12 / 4.86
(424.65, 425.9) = 0.02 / 4.26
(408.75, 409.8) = -0.17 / 5.15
